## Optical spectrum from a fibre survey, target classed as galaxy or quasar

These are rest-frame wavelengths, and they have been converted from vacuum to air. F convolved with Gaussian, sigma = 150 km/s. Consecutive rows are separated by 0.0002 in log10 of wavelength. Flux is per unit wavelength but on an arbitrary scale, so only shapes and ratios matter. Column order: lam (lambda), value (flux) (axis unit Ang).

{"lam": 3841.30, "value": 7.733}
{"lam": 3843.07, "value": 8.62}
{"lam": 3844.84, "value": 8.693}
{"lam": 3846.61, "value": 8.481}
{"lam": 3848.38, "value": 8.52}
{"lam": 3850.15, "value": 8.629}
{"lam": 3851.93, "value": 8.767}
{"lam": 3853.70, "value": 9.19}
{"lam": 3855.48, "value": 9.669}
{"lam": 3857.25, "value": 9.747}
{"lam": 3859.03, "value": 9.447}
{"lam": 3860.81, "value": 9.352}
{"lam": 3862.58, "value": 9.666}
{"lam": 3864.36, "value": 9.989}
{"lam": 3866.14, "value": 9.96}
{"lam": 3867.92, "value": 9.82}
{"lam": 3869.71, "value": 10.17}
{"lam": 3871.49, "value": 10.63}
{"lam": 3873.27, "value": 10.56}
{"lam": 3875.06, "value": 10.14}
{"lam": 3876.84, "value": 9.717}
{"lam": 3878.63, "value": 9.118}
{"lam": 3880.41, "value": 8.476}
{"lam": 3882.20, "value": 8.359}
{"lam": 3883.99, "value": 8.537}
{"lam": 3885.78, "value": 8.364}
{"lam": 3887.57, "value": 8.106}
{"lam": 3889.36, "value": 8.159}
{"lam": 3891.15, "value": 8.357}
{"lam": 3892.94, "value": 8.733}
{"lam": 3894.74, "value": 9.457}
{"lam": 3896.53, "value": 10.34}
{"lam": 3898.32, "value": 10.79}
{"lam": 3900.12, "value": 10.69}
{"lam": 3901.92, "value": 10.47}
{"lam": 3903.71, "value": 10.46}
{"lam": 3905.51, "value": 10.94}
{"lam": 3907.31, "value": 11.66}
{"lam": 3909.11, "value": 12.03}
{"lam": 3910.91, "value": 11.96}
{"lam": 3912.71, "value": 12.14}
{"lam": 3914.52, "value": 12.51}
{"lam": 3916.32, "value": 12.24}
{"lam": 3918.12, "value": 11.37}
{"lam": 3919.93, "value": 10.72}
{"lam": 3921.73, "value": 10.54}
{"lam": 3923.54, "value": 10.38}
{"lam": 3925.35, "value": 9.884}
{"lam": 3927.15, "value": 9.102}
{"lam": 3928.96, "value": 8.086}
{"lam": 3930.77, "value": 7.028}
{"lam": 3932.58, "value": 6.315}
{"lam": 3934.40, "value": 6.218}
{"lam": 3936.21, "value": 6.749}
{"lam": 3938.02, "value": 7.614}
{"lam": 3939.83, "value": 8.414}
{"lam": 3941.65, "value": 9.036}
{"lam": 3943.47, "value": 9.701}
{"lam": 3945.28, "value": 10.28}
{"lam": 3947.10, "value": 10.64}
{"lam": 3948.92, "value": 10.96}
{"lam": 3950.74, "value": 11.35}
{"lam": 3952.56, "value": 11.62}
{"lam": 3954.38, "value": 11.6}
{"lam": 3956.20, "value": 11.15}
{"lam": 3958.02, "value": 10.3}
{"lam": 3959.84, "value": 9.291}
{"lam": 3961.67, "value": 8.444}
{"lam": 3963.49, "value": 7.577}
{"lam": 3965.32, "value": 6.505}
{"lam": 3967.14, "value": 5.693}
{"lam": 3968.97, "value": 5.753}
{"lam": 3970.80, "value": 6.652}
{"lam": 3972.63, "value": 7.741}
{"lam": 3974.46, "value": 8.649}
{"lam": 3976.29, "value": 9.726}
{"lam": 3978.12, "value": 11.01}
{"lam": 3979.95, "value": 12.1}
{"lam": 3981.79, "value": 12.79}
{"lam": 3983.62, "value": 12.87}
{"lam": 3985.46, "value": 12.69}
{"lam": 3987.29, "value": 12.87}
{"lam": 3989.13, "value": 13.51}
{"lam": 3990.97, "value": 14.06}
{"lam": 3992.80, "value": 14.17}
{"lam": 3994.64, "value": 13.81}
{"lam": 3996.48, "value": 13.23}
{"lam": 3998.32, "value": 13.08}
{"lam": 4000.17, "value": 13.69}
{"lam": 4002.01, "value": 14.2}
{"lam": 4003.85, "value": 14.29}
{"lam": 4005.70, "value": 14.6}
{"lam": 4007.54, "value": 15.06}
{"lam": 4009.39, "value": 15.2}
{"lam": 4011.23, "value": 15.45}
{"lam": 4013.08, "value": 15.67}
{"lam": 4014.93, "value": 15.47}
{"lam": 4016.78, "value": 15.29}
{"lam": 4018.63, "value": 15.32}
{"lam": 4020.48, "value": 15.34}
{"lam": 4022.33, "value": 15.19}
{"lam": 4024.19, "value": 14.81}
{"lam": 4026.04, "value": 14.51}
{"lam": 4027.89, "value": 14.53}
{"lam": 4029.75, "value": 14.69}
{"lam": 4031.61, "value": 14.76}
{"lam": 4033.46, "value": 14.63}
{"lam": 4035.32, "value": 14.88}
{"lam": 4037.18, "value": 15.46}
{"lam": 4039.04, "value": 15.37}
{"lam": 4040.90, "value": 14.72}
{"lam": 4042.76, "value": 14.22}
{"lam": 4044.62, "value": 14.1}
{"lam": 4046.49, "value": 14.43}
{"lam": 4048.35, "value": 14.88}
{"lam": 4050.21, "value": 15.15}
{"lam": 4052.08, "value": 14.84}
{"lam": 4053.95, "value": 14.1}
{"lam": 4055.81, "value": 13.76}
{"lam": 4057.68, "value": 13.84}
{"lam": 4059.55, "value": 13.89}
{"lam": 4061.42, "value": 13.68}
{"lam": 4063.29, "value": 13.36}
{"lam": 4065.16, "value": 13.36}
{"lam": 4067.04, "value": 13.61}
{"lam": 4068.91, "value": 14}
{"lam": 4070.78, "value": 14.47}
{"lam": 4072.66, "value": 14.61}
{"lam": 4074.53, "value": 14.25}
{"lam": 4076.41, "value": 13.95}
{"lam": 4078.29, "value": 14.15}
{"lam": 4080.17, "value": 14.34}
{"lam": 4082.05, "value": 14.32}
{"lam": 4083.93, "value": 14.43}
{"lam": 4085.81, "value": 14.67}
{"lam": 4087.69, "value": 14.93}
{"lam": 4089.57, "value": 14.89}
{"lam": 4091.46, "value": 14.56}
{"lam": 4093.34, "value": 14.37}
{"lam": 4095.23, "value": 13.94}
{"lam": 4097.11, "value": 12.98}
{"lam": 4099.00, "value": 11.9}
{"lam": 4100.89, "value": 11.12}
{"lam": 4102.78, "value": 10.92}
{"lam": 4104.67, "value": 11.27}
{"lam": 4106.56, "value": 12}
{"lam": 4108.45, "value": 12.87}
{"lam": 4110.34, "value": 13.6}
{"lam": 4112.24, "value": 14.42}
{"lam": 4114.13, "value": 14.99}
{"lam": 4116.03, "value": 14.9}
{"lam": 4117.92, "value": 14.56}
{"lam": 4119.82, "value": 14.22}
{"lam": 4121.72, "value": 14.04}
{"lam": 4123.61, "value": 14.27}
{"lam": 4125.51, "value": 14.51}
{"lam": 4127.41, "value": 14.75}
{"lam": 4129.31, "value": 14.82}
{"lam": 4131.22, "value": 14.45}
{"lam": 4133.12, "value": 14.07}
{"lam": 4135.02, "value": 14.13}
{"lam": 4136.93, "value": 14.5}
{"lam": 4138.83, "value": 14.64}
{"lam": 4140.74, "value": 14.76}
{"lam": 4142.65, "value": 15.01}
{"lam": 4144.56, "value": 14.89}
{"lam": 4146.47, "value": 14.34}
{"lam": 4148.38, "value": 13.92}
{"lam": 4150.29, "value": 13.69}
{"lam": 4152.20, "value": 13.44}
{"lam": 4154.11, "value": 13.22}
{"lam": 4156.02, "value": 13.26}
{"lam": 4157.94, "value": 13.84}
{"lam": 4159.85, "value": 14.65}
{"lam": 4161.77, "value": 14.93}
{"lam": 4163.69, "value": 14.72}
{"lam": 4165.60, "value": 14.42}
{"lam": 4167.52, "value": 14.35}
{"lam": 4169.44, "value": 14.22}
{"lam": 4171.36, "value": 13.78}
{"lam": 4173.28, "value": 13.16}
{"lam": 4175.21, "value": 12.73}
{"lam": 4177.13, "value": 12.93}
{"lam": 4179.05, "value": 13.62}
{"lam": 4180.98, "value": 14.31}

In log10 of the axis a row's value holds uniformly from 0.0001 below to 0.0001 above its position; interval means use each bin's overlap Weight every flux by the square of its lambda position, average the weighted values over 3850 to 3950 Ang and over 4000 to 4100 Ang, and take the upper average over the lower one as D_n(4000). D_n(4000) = 1.61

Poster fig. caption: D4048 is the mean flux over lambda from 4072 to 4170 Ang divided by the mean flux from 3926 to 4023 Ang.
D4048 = 1.3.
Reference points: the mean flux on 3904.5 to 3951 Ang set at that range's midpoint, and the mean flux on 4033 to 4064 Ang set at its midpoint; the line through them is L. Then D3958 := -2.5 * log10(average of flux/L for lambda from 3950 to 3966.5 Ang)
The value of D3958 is 0.14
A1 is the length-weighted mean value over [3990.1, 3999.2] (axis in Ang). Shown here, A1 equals 13.7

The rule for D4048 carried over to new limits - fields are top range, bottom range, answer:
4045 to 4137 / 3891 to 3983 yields 1.44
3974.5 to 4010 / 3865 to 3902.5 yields 1.39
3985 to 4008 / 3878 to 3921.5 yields 1.35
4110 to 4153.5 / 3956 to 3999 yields 1.36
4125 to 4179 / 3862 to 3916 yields 1.41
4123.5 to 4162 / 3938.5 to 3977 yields 1.57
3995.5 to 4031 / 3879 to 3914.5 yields 1.48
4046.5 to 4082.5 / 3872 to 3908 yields 1.48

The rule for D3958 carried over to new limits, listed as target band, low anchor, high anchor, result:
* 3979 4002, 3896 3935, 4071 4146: -0.13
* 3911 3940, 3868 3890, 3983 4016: 0.17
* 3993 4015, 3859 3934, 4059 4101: -0.18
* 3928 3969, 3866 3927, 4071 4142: 0.26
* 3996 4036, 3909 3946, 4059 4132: -0.24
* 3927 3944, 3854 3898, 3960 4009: 0.33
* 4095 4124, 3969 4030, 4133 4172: 0.06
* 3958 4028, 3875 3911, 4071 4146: -0.05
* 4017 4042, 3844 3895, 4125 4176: -0.23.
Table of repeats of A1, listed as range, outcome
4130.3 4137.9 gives 14.3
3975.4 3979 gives 10.4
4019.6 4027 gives 15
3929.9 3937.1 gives 6.57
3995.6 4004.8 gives 13.7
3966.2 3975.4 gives 6.91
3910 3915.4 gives 12.2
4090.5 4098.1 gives 13.9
